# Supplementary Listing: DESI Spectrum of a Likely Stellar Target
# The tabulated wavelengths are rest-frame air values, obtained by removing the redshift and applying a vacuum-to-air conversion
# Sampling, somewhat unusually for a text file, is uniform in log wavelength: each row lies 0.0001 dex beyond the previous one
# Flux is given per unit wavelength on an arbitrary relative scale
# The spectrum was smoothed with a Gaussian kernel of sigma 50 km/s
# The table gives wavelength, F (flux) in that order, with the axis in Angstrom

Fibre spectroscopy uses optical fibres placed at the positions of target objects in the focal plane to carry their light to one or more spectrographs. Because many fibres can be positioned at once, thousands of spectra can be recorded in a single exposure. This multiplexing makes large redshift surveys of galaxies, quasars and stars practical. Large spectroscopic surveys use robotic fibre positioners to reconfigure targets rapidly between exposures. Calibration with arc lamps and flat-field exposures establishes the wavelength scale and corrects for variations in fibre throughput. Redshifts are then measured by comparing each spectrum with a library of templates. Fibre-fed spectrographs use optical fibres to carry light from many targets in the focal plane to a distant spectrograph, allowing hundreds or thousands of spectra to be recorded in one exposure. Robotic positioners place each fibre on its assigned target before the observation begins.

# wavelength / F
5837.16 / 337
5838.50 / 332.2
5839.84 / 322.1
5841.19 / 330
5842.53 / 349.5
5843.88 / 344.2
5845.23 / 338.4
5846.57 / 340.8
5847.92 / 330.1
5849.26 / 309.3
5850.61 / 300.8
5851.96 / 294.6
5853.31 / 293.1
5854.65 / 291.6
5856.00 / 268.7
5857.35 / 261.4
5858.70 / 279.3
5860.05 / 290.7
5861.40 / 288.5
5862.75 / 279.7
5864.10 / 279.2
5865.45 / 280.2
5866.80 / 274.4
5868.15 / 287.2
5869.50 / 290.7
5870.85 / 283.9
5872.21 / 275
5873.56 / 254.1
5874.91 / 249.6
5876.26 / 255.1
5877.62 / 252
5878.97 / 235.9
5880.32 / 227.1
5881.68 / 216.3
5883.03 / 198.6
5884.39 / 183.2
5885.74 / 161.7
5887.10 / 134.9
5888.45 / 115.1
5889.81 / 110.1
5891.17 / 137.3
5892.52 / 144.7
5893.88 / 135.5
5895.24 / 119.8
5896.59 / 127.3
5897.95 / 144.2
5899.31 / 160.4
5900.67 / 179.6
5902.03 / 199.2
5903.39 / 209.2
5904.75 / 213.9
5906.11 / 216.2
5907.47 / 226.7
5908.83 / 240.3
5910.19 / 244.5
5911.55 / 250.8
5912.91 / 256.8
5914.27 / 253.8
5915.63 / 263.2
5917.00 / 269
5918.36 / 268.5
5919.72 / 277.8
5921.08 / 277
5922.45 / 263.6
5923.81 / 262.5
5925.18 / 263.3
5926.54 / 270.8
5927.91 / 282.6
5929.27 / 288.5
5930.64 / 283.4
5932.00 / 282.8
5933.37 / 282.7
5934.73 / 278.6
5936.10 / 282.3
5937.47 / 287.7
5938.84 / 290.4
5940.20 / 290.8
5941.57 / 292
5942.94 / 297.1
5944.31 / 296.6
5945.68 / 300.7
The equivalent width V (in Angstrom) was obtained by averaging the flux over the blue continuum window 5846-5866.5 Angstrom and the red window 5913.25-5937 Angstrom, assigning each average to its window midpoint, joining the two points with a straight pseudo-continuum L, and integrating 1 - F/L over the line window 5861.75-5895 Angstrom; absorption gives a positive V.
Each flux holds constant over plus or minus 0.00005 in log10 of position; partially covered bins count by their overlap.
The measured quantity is 7.9 Angstrom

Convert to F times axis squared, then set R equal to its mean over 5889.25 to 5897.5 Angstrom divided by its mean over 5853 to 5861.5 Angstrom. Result 0.47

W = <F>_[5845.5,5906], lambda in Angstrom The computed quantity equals 231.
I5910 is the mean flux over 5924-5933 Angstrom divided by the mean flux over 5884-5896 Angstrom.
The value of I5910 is 2.03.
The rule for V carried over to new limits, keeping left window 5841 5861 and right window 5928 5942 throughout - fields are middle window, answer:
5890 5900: 5.4 Angstrom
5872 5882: 1.8 Angstrom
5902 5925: 3.4 Angstrom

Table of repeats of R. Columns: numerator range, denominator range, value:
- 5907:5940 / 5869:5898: 1.41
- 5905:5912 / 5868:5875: 0.86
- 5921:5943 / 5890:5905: 1.80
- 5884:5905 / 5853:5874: 0.55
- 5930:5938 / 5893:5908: 1.64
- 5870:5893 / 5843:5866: 0.69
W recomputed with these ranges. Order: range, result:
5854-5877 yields 276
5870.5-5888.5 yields 220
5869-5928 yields 217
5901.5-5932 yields 255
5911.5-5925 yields 265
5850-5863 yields 285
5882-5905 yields 157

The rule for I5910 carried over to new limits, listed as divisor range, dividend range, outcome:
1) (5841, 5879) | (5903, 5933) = 0.89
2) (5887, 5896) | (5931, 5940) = 2.23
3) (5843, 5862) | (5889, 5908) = 0.55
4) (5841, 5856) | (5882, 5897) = 0.46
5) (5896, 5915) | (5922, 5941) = 1.34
